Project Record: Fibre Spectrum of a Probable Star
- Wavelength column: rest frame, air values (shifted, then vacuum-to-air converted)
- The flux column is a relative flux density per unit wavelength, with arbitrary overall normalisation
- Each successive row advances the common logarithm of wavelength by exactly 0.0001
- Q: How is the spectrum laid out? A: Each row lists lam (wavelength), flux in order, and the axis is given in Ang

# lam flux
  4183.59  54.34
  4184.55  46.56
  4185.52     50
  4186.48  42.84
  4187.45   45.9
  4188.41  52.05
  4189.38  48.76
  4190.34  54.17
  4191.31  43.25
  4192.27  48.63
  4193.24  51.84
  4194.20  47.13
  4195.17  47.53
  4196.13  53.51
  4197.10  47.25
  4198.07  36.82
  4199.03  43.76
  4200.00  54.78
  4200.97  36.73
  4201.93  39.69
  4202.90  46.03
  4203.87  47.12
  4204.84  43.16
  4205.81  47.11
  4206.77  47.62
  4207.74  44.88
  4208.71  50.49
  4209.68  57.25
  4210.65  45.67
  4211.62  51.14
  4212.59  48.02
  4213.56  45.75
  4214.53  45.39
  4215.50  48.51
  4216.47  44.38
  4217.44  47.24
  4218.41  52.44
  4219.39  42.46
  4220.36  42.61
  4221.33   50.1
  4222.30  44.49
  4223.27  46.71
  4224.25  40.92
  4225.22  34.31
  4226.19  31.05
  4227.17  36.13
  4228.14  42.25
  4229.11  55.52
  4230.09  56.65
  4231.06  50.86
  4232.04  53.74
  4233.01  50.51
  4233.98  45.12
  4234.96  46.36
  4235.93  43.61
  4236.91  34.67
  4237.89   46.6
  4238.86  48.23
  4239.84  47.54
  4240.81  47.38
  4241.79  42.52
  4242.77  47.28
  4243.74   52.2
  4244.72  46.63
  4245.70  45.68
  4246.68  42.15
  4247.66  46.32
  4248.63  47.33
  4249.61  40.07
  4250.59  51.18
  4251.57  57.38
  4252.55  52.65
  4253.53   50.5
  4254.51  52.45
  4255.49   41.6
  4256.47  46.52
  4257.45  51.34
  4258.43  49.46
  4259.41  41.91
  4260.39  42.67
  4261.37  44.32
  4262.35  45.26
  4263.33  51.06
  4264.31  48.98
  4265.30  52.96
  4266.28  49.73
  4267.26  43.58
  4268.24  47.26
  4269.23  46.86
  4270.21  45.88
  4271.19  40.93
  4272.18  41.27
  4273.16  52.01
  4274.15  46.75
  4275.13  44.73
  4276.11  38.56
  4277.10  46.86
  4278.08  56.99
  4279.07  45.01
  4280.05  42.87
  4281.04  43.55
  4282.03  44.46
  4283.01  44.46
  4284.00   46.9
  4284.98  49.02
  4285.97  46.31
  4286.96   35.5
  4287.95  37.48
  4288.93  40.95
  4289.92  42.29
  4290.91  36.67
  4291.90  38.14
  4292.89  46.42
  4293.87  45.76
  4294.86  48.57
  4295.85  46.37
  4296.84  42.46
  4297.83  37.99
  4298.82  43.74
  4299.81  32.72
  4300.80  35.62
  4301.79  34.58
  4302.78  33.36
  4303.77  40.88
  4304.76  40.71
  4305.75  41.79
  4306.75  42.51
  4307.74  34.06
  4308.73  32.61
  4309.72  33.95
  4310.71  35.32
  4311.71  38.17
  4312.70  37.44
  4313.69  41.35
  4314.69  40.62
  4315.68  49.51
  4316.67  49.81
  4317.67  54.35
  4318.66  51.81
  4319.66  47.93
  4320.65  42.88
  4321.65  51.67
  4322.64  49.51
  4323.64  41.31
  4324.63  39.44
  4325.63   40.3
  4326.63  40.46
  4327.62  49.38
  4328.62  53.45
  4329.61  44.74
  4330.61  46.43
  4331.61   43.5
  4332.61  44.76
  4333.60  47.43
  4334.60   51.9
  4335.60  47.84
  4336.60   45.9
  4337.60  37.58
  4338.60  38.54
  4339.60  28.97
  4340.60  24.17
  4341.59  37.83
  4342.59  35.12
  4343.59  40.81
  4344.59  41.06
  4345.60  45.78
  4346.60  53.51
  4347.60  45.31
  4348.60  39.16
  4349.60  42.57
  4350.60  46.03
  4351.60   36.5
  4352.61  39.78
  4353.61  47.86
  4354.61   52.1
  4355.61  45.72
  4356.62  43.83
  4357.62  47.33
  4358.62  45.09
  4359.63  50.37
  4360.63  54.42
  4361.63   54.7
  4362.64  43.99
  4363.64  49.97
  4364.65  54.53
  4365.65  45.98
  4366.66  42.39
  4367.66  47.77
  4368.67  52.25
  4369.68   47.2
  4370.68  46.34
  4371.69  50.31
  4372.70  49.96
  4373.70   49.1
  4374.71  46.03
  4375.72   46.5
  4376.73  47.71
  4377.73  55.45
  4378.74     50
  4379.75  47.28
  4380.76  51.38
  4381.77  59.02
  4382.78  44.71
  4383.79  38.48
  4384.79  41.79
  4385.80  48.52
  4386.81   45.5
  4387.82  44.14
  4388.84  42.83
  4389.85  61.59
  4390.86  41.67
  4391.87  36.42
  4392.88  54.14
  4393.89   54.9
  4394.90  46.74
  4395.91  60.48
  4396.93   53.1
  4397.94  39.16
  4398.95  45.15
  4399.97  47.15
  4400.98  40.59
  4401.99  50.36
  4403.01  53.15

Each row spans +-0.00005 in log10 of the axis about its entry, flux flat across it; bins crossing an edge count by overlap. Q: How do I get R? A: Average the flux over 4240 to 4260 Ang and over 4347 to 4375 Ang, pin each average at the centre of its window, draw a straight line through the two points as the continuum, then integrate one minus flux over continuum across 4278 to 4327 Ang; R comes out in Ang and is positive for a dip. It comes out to 5.3 Ang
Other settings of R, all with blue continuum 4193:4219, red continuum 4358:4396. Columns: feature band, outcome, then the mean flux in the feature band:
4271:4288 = 1.0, 44.9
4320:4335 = 0.7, 45.8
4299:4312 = 3.0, 36.8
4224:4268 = 0.7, 46.6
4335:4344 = 2.0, 37.5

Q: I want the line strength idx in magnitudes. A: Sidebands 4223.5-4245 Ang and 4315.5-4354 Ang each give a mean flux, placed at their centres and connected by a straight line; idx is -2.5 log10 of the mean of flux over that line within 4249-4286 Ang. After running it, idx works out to -0.05 mag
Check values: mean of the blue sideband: 45.5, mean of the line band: 47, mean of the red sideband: 43.9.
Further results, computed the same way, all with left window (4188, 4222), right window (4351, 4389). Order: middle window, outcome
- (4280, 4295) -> 0.11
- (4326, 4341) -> 0.11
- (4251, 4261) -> -0.03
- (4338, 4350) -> 0.20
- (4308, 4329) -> 0.09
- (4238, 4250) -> 0.03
